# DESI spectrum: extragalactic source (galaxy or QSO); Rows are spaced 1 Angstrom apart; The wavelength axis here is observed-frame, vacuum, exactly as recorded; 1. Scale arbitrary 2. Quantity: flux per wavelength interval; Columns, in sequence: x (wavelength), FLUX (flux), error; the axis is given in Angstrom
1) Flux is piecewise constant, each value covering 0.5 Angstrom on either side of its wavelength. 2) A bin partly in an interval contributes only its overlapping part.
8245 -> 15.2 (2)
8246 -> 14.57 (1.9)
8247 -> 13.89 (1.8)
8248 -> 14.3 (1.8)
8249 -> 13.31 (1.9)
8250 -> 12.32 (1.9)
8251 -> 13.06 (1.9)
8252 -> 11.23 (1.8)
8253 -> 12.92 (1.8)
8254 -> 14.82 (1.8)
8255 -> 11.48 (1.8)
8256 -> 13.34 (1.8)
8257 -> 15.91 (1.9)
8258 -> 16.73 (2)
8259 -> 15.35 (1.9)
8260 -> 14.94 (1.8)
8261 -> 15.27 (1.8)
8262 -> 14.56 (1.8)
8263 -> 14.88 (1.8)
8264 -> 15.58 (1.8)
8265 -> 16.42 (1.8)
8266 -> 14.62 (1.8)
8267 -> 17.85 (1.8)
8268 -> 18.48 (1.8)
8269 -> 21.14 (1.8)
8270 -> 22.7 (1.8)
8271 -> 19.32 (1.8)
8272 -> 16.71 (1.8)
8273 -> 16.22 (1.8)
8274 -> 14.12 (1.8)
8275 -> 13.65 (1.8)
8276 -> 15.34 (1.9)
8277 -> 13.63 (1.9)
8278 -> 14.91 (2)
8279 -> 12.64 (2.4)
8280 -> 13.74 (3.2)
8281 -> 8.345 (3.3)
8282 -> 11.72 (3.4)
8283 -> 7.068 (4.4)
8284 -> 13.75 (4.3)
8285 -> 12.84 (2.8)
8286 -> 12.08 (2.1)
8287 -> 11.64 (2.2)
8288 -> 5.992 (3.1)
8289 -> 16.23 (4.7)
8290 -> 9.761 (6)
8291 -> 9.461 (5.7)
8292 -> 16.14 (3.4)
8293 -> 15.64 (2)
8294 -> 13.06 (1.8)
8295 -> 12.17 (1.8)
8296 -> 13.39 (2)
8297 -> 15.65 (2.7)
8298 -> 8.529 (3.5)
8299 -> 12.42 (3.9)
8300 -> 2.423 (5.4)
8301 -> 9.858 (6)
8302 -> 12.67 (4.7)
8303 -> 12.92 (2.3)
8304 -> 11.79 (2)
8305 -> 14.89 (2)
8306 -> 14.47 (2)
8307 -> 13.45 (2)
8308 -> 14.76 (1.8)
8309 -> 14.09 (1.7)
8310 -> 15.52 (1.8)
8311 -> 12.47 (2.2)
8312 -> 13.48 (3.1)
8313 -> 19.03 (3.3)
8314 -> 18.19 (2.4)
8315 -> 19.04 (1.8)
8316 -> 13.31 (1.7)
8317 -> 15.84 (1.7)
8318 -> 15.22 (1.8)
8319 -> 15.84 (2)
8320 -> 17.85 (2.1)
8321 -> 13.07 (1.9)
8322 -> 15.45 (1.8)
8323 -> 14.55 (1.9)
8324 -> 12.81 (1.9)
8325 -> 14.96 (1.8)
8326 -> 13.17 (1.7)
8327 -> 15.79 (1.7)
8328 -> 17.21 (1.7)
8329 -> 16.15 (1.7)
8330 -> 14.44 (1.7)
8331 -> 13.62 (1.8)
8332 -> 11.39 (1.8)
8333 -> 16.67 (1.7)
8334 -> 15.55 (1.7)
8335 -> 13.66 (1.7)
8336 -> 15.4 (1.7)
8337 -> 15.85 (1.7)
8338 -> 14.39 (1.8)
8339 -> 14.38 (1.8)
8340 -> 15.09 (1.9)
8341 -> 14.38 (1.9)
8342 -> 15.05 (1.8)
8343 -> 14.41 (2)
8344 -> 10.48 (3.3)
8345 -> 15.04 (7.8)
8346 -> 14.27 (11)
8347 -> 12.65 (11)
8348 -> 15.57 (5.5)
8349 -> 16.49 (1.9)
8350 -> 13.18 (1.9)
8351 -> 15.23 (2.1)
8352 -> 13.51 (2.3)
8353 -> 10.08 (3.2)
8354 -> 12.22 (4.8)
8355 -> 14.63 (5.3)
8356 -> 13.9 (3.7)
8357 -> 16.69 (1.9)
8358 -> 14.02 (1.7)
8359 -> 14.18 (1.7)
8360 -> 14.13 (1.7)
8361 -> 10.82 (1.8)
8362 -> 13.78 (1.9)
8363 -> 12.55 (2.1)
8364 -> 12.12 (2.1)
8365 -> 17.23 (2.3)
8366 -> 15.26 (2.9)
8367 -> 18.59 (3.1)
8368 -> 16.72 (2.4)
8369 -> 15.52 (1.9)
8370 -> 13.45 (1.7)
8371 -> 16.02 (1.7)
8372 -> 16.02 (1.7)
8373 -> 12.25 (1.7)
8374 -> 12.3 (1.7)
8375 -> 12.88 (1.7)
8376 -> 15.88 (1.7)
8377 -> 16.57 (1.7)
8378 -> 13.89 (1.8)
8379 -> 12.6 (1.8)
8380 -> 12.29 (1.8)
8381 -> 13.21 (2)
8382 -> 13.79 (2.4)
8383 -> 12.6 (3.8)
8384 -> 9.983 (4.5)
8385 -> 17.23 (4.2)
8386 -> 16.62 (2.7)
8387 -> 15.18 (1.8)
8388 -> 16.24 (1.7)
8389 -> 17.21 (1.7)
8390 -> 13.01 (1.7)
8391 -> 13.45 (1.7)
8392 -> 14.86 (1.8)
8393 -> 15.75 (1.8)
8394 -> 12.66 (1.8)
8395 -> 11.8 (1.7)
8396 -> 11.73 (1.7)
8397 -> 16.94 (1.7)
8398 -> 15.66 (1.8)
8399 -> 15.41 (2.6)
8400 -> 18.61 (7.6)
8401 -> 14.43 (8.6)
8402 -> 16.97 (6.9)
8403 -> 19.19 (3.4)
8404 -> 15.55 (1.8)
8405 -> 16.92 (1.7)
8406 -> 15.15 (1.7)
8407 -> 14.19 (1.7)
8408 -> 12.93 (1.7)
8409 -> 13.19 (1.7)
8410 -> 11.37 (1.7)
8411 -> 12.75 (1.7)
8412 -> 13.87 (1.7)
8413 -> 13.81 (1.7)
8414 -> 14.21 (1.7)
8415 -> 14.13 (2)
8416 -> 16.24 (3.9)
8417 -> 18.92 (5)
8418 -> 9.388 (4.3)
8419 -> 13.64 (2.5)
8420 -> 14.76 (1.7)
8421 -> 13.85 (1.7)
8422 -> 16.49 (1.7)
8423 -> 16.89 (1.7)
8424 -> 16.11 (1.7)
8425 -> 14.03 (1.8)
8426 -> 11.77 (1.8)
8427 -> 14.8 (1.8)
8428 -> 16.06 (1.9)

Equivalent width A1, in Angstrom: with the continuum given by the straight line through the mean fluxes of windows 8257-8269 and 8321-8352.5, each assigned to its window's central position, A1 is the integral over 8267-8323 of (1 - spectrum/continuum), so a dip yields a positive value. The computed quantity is 5.36 Angstrom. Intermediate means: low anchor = 16.1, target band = 13.9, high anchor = 14.5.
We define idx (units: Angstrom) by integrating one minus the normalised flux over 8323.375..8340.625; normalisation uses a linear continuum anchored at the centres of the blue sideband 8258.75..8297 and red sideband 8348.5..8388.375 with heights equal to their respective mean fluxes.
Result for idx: -0.6 Angstrom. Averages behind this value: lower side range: 14.3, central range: 14.7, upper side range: 14.2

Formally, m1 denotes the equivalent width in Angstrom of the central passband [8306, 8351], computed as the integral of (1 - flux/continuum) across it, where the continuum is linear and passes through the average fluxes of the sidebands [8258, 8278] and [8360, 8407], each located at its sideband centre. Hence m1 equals 1.8 Angstrom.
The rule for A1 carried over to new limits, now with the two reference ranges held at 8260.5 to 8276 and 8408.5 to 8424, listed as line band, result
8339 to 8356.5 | 1.72 Angstrom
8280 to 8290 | 3.23 Angstrom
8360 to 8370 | 0.33 Angstrom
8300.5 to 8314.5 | 1.70 Angstrom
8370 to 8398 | 1.18 Angstrom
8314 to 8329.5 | 0.39 Angstrom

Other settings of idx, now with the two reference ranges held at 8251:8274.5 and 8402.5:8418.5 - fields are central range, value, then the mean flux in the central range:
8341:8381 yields 2.1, 14.2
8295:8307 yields 2.8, 11.8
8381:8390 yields 0.0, 14.7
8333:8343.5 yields 0.2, 14.9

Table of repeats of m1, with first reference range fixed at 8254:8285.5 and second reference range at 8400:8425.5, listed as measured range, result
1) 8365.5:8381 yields 0.24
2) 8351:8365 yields 1.30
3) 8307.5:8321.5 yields -0.60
